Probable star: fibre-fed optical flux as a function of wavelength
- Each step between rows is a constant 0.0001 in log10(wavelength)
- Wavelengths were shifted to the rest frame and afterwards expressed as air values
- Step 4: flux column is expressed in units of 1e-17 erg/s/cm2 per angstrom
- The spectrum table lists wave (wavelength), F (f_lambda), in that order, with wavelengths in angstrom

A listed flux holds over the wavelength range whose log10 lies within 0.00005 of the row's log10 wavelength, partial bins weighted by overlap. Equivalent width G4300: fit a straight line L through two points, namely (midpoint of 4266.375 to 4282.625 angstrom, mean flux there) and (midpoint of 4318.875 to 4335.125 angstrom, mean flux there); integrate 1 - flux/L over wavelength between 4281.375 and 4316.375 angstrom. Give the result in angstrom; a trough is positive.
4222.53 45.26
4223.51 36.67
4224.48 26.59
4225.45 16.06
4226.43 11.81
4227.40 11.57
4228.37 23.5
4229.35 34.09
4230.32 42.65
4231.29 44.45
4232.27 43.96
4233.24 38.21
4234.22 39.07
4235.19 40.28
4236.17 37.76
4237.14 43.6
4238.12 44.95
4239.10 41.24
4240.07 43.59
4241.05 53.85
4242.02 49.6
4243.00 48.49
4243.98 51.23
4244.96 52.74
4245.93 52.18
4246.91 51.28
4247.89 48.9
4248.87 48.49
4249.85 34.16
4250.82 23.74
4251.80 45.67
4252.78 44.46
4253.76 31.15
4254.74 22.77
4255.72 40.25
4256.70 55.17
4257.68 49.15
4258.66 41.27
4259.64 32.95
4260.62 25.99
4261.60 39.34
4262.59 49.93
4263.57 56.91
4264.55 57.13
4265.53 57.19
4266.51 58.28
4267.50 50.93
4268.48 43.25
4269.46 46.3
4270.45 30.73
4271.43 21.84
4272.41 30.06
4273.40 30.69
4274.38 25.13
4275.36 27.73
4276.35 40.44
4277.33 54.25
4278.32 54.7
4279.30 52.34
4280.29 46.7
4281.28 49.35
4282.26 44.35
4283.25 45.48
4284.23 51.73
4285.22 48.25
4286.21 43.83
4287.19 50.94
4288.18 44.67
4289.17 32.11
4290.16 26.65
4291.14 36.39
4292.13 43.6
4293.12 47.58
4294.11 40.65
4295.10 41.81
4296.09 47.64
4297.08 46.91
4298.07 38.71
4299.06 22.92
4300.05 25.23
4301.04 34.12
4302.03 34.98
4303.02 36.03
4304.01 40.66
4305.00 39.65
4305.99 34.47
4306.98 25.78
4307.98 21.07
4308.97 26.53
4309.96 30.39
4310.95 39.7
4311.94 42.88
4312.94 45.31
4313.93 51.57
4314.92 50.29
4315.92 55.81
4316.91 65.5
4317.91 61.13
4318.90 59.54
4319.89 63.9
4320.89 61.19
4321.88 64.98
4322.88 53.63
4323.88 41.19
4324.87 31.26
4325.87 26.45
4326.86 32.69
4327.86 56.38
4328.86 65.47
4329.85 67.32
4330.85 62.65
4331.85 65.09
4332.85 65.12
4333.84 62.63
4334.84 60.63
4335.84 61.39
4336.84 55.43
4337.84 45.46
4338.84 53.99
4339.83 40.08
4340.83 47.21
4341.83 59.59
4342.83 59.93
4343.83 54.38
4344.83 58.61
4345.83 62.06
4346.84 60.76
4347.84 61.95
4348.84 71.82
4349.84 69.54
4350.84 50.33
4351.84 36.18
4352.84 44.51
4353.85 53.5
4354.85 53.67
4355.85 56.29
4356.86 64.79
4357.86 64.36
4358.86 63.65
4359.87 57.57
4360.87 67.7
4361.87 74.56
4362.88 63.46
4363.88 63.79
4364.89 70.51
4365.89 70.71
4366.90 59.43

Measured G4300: 5.6 angstrom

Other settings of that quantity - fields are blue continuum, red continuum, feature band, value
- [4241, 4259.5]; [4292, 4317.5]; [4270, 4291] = 0.5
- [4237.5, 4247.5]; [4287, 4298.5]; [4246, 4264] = 2.1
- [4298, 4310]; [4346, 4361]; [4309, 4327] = -4.5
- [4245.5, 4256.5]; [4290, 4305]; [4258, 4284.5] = -2.5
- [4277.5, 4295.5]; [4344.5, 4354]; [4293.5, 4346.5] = 3.7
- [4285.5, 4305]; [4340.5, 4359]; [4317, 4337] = -2.6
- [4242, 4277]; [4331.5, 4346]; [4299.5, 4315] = 4.6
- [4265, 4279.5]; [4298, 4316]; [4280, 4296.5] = -1.9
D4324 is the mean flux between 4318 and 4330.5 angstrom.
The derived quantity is 52.4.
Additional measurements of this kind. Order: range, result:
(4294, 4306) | 37.2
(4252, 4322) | 42.6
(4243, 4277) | 41.8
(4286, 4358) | 48.6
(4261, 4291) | 43.6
